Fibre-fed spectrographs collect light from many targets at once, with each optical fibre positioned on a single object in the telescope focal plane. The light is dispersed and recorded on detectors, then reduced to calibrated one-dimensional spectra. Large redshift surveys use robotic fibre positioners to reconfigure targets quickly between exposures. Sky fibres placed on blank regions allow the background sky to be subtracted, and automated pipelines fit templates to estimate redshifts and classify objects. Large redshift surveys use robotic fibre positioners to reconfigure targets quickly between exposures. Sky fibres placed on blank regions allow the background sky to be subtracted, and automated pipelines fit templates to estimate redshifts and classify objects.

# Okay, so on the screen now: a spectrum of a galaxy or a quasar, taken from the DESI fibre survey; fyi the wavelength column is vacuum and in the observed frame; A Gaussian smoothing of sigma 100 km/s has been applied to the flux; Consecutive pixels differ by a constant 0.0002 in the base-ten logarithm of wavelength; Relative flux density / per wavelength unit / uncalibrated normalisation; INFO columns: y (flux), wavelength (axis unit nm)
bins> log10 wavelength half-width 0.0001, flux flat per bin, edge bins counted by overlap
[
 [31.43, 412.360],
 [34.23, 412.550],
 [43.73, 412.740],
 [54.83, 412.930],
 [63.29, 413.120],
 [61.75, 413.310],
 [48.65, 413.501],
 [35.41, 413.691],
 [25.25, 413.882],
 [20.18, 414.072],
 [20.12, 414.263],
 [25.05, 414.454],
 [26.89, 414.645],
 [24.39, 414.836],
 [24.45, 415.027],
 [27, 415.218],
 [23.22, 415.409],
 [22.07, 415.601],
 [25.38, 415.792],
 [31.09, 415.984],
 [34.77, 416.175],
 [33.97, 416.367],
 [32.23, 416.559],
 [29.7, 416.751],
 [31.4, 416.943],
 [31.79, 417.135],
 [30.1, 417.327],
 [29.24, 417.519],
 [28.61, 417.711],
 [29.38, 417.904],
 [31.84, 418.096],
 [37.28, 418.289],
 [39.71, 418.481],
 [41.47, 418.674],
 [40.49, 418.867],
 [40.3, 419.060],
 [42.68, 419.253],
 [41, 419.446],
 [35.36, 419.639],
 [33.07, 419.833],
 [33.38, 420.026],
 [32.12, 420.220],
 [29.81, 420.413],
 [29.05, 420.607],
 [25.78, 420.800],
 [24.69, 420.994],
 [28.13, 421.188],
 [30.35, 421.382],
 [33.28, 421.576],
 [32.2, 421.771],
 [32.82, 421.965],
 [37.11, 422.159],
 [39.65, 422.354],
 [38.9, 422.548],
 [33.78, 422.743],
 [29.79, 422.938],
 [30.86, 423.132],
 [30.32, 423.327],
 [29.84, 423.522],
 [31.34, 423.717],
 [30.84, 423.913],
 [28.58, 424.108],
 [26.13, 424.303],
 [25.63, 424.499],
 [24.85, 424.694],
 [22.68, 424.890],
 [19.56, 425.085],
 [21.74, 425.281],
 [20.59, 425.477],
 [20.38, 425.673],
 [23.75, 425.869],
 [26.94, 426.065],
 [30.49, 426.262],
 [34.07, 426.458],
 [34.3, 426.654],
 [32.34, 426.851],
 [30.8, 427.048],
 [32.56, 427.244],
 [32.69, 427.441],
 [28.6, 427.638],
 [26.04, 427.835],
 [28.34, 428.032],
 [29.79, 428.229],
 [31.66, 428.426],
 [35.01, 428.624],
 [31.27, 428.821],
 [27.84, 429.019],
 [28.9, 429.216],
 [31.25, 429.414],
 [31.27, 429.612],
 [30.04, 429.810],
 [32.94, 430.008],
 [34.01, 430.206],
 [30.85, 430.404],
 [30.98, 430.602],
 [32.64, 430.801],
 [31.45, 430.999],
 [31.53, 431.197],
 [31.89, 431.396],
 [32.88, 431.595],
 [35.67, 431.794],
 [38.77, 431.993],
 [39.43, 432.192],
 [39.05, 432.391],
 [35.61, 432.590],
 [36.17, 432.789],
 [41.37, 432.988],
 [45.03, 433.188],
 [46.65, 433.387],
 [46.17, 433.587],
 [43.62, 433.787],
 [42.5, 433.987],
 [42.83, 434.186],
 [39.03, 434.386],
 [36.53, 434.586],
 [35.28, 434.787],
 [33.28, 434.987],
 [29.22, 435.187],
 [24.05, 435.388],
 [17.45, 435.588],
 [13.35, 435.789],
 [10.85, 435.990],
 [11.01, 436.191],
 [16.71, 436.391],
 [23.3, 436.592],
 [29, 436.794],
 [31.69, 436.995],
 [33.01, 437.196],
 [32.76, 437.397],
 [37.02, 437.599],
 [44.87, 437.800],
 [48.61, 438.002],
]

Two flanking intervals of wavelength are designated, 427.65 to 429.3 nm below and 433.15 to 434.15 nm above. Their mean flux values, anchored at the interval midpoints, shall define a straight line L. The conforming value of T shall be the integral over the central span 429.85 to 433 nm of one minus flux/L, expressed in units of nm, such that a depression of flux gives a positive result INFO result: 0.32 nm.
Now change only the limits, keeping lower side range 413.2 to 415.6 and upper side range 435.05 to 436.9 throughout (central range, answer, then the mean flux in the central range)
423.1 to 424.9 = -0.20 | 28.3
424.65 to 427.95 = -0.40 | 27.2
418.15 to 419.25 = -0.46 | 39.8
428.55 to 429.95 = -0.48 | 30.8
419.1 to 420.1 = -0.35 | 37.4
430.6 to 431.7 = -0.50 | 32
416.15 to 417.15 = -0.11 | 32.2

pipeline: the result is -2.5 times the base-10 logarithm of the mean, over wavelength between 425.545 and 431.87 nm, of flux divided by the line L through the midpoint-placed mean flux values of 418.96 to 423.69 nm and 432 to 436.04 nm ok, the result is 0.12 mag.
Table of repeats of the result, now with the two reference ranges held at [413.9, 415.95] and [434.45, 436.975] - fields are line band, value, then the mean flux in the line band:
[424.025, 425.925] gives 0.03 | 23.3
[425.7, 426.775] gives -0.22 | 29.3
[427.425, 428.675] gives -0.24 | 30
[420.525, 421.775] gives -0.20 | 28.8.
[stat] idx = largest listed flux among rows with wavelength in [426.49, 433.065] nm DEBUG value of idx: 41.37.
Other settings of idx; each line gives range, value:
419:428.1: 42.68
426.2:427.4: 34.3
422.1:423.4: 39.65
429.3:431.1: 34.01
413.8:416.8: 34.77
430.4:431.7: 32.88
